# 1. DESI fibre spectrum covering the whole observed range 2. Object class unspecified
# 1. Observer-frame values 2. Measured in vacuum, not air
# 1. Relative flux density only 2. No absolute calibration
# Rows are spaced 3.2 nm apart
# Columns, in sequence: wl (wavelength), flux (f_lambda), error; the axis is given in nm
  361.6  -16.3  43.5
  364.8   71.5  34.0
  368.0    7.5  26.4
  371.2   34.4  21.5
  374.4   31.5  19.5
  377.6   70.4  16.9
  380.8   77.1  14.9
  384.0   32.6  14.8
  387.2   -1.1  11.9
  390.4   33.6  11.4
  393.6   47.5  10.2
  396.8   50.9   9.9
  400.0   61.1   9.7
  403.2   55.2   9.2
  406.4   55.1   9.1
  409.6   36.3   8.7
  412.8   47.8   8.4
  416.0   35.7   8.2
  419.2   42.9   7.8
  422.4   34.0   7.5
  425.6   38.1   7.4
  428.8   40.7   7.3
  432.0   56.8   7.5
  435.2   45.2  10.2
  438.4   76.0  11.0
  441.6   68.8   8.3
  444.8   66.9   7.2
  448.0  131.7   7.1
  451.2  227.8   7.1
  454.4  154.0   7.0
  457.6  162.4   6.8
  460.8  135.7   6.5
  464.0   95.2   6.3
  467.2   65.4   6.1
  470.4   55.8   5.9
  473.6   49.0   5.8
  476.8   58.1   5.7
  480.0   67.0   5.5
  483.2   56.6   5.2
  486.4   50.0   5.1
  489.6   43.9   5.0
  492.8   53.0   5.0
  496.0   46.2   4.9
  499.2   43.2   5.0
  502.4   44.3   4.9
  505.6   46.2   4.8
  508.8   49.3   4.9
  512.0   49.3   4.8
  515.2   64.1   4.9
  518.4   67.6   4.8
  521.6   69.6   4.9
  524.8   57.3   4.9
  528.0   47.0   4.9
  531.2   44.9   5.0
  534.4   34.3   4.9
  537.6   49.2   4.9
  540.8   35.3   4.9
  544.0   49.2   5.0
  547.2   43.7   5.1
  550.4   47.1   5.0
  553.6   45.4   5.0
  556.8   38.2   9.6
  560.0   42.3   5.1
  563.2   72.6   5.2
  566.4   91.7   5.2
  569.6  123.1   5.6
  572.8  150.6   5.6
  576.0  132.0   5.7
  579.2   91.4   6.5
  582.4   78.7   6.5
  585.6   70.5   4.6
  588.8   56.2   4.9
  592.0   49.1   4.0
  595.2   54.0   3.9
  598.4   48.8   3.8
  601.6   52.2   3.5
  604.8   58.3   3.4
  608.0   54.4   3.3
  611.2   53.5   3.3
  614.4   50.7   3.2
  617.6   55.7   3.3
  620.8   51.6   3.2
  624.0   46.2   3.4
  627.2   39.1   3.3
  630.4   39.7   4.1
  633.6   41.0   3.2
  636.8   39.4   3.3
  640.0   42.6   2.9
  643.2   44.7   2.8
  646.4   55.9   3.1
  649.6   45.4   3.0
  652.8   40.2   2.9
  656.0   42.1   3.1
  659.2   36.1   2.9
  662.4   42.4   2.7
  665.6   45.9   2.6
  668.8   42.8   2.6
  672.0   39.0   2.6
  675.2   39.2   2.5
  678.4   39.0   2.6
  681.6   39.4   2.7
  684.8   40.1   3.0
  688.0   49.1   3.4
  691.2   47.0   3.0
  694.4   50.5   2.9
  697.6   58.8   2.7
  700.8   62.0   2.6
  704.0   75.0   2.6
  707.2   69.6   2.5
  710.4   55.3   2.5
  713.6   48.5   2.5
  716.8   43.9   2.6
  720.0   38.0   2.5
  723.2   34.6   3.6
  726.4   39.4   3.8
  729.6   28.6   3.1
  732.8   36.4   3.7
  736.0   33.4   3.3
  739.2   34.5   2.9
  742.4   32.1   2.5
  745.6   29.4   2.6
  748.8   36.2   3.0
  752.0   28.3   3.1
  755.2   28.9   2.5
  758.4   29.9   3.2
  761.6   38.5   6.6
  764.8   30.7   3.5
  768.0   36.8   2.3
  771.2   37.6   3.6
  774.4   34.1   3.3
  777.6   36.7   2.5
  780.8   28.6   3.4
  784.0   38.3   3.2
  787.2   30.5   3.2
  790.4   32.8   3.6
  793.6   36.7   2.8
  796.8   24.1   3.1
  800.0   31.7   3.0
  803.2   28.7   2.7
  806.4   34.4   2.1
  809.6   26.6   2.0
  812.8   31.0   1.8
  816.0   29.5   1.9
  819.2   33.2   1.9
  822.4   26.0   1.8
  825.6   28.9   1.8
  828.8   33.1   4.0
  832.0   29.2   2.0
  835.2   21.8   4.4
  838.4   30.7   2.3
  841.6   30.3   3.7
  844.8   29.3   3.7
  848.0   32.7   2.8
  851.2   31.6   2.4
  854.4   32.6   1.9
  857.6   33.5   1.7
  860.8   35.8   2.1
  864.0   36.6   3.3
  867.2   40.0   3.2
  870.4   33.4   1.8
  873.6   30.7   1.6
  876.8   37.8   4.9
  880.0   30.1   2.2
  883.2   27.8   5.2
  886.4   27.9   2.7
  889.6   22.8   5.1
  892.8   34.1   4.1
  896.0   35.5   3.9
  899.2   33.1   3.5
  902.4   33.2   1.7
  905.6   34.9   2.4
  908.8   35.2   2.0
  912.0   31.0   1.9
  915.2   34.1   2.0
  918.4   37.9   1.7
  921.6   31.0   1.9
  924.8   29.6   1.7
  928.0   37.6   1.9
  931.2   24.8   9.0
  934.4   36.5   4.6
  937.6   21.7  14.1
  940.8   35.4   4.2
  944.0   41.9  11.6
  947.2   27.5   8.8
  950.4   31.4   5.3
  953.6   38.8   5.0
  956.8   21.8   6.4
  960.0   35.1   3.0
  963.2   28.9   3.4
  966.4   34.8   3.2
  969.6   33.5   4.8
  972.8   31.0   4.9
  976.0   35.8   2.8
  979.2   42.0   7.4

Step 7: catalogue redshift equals 2.70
